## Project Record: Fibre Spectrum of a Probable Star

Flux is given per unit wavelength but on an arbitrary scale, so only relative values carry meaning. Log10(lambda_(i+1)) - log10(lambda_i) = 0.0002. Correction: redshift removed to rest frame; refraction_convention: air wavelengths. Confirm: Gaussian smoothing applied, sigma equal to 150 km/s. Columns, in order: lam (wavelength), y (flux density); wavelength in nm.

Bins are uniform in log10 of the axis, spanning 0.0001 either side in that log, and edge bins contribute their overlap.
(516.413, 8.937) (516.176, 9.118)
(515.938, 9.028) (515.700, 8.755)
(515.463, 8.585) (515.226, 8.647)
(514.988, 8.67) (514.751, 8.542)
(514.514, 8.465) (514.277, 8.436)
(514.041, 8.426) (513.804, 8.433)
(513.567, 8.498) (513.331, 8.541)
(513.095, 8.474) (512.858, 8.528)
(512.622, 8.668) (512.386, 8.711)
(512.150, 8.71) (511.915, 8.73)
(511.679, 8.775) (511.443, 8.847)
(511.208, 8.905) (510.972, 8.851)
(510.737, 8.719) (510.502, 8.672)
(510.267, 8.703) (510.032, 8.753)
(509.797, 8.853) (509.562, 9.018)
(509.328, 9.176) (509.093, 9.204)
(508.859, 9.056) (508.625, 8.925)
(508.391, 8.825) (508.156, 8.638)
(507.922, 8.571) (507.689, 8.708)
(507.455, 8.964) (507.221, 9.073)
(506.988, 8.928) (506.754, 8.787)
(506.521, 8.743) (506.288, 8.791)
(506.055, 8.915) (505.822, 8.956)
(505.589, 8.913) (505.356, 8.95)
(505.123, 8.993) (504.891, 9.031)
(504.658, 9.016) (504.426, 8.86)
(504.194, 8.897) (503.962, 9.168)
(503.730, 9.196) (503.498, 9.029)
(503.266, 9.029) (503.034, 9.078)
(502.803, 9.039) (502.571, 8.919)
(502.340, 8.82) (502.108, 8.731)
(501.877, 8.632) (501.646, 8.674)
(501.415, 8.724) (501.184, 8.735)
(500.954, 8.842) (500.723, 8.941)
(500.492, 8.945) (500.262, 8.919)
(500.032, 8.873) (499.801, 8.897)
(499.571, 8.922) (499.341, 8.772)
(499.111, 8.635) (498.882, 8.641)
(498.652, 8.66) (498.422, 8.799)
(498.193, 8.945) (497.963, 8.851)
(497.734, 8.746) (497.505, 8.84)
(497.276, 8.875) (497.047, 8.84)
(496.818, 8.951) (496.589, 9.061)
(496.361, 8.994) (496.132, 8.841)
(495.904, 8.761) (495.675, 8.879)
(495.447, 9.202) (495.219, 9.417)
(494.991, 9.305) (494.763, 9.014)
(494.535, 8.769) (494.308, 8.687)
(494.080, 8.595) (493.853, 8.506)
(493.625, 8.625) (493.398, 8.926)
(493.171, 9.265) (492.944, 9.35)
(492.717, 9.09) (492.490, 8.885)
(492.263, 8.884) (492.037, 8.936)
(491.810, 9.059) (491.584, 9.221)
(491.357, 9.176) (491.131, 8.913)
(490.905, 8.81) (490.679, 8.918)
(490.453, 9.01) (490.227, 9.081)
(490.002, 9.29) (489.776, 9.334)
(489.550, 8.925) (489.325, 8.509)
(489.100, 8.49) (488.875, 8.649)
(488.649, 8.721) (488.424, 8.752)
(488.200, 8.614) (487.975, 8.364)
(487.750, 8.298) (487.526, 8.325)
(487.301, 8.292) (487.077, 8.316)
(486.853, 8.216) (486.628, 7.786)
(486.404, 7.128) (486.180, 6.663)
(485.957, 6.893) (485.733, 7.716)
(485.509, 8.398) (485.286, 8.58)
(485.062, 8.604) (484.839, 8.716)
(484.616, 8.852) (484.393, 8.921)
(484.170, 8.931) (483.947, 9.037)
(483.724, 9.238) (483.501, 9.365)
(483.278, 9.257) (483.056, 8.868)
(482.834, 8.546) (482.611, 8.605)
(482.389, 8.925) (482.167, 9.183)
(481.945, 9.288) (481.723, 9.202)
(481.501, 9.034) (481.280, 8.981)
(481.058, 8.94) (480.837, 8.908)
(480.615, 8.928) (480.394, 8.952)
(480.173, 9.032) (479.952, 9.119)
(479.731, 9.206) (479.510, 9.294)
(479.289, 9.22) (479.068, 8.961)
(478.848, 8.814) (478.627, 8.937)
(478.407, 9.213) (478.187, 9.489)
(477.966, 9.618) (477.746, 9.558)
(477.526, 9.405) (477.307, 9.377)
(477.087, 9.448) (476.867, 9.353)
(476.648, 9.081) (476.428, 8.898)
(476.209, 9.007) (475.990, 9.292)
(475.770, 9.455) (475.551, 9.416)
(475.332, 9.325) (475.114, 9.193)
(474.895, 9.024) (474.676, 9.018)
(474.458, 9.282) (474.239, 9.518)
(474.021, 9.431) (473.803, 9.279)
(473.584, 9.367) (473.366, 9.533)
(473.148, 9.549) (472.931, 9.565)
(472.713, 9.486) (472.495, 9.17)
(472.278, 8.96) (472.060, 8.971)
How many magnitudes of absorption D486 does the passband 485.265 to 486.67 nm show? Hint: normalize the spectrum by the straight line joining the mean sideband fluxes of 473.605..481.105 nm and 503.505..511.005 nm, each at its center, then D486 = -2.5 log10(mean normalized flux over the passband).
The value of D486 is 0.21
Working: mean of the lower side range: 9.21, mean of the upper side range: 8.9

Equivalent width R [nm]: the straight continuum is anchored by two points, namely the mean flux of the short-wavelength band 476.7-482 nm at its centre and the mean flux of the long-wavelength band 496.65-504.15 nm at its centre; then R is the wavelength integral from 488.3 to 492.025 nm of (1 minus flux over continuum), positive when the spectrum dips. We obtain 0.037 nm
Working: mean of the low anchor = 9.18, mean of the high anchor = 8.87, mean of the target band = 8.93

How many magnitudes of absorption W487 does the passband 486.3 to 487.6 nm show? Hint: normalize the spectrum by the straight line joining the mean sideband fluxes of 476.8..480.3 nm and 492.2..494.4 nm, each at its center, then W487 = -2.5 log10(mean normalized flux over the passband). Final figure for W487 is 0.13 mag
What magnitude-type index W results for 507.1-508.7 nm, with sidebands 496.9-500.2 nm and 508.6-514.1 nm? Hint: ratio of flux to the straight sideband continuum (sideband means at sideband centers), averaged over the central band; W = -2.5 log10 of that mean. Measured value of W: -0.01 mag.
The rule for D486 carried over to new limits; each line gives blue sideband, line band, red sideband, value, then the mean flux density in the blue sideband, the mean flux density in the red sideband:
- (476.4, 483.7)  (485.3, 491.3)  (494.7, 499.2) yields 0.076 mag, 9.12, 8.91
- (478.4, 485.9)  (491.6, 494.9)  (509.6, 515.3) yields -0.012 mag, 8.91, 8.65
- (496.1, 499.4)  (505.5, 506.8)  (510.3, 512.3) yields -0.008 mag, 8.83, 8.77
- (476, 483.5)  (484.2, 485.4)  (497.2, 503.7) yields 0.036 mag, 9.12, 8.84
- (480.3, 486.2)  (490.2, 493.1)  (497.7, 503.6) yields -0.028 mag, 8.75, 8.84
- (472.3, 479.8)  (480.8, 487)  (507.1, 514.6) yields 0.070 mag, 9.28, 8.75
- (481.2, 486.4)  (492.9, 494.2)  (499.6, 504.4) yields -0.008 mag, 8.65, 8.9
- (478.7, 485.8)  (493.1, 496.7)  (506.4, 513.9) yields -0.007 mag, 8.93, 8.78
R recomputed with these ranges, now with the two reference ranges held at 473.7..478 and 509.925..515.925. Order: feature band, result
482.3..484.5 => 0.046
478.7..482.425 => 0.062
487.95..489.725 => 0.079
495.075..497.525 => -0.011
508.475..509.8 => -0.051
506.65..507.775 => -0.019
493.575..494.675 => 0.040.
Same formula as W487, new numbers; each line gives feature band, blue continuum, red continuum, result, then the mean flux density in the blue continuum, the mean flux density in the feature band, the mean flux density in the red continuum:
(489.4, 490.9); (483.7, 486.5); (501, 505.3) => -0.076 mag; 8.26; 9.06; 8.92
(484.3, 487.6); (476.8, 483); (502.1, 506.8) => 0.126 mag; 9.12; 8.09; 8.95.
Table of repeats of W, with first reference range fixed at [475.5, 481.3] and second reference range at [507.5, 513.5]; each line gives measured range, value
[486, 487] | 0.22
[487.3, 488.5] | 0.08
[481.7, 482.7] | 0.01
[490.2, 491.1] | 0.01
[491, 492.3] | 0.00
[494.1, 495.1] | 0.01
